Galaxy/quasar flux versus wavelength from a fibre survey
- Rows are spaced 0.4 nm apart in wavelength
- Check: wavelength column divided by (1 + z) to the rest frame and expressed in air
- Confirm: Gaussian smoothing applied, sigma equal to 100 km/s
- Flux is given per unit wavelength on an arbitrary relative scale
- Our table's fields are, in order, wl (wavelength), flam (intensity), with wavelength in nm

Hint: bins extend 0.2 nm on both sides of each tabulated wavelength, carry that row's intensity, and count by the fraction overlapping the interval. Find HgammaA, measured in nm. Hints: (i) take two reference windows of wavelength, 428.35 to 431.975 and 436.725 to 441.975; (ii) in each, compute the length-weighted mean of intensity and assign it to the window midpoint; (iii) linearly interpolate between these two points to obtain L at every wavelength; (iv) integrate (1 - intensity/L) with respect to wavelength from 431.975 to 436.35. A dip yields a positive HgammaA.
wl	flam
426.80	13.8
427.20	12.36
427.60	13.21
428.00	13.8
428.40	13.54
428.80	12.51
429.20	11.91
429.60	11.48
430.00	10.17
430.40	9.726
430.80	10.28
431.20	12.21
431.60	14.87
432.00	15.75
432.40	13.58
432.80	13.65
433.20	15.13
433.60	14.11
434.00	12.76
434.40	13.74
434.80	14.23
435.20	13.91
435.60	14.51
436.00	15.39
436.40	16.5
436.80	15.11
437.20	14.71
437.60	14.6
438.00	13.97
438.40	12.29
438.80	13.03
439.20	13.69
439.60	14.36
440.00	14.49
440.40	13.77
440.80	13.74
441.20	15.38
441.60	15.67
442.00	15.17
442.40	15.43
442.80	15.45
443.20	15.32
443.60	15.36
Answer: -0.44 nm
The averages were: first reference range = 12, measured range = 14.3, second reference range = 14.2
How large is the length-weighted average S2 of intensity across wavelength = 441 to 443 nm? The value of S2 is 15.4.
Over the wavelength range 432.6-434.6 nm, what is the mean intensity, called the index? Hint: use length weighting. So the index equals 13.9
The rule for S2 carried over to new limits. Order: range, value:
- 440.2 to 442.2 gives 14.7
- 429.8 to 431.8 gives 11.5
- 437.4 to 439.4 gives 13.5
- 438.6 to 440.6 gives 13.9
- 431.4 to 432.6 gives 14.7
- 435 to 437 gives 15.1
